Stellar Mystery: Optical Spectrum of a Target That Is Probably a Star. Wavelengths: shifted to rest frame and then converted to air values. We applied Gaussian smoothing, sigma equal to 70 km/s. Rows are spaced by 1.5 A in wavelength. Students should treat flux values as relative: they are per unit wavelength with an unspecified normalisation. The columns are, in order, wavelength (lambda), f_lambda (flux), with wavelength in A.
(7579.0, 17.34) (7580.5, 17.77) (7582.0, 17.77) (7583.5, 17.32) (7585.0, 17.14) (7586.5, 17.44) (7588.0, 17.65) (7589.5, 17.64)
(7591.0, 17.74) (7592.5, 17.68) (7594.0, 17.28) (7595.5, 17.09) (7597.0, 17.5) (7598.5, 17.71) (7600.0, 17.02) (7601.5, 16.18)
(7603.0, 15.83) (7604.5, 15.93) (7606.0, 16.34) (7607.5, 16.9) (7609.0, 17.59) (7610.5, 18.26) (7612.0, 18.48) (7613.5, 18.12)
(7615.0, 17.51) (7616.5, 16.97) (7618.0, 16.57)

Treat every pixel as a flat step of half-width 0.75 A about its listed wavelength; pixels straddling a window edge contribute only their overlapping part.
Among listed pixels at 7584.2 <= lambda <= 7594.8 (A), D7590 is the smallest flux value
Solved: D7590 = 17.14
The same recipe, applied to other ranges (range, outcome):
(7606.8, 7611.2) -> 16.9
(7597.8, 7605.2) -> 15.83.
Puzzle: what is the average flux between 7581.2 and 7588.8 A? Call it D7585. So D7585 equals 17.5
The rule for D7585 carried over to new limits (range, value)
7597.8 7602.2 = 17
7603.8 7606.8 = 16.2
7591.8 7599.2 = 17.4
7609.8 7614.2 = 18.3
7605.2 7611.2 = 17.3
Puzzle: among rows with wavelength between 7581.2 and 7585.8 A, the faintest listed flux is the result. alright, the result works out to 17.14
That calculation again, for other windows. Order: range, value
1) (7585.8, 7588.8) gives 17.44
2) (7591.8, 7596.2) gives 17.09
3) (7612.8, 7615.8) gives 17.51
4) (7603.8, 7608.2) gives 15.93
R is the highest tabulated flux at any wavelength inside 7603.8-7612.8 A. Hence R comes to 18.48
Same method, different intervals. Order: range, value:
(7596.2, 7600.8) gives 17.71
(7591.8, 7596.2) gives 17.68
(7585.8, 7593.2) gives 17.74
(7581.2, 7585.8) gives 17.77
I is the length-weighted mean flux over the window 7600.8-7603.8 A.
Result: 16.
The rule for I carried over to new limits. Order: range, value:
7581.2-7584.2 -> 17.6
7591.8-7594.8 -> 17.5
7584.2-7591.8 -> 17.5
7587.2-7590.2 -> 17.6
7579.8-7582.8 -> 17.8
